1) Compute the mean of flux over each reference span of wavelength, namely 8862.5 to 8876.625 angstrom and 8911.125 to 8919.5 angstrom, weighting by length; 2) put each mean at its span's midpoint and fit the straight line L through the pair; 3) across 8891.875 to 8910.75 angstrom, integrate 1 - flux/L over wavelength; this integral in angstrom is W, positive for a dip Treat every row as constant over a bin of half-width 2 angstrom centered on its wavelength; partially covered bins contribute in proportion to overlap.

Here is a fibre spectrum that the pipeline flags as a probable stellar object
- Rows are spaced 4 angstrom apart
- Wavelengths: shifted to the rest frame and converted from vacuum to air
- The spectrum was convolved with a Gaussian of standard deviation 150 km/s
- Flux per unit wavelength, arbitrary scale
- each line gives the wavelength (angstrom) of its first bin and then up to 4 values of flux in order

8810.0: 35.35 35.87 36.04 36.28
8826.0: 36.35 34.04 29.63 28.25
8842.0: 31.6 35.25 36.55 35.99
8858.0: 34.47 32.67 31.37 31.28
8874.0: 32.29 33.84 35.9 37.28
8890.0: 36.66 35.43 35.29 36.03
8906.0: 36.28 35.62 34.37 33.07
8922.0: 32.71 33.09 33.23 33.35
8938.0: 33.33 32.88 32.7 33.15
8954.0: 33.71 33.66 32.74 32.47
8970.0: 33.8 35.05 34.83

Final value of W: -1.4 angstrom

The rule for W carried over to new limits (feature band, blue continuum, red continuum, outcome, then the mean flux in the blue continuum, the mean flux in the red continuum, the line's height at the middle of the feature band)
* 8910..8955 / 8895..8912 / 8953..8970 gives 1.5 angstrom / 35.8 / 33.2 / 34.5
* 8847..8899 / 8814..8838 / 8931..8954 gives -1.3 angstrom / 34.1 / 33.1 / 33.7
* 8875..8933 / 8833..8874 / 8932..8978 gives -3.1 angstrom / 32.8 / 33.4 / 33.1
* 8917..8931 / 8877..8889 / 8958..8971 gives 0.6 angstrom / 35.9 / 33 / 34.5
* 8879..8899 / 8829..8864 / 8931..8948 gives -1.8 angstrom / 33.1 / 33.1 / 33.1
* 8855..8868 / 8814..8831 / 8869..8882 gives 0.3 angstrom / 35.8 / 33.1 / 33.8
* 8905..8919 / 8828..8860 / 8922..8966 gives -0.7 angstrom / 33.2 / 33.1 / 33.2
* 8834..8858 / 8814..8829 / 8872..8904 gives 1.7 angstrom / 36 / 35.3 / 35.8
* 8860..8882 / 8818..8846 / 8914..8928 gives 0.3 angstrom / 33.1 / 33.2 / 33.1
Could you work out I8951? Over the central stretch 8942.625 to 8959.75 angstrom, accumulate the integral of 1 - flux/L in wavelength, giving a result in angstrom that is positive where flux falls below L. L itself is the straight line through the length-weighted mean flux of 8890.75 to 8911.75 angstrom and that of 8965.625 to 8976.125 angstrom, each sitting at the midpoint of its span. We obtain 0.6 angstrom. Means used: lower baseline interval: 35.8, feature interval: 33.3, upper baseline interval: 34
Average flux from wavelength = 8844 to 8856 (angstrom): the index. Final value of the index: 35.9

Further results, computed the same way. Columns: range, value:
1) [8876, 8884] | 34.9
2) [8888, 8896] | 36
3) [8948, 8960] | 33.5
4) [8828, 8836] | 31.8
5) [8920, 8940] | 33.1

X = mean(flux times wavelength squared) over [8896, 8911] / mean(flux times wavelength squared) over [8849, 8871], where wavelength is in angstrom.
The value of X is 1.1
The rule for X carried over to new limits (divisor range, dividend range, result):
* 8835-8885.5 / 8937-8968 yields 1.01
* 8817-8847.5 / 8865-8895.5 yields 1.04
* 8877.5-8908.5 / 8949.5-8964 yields 0.94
